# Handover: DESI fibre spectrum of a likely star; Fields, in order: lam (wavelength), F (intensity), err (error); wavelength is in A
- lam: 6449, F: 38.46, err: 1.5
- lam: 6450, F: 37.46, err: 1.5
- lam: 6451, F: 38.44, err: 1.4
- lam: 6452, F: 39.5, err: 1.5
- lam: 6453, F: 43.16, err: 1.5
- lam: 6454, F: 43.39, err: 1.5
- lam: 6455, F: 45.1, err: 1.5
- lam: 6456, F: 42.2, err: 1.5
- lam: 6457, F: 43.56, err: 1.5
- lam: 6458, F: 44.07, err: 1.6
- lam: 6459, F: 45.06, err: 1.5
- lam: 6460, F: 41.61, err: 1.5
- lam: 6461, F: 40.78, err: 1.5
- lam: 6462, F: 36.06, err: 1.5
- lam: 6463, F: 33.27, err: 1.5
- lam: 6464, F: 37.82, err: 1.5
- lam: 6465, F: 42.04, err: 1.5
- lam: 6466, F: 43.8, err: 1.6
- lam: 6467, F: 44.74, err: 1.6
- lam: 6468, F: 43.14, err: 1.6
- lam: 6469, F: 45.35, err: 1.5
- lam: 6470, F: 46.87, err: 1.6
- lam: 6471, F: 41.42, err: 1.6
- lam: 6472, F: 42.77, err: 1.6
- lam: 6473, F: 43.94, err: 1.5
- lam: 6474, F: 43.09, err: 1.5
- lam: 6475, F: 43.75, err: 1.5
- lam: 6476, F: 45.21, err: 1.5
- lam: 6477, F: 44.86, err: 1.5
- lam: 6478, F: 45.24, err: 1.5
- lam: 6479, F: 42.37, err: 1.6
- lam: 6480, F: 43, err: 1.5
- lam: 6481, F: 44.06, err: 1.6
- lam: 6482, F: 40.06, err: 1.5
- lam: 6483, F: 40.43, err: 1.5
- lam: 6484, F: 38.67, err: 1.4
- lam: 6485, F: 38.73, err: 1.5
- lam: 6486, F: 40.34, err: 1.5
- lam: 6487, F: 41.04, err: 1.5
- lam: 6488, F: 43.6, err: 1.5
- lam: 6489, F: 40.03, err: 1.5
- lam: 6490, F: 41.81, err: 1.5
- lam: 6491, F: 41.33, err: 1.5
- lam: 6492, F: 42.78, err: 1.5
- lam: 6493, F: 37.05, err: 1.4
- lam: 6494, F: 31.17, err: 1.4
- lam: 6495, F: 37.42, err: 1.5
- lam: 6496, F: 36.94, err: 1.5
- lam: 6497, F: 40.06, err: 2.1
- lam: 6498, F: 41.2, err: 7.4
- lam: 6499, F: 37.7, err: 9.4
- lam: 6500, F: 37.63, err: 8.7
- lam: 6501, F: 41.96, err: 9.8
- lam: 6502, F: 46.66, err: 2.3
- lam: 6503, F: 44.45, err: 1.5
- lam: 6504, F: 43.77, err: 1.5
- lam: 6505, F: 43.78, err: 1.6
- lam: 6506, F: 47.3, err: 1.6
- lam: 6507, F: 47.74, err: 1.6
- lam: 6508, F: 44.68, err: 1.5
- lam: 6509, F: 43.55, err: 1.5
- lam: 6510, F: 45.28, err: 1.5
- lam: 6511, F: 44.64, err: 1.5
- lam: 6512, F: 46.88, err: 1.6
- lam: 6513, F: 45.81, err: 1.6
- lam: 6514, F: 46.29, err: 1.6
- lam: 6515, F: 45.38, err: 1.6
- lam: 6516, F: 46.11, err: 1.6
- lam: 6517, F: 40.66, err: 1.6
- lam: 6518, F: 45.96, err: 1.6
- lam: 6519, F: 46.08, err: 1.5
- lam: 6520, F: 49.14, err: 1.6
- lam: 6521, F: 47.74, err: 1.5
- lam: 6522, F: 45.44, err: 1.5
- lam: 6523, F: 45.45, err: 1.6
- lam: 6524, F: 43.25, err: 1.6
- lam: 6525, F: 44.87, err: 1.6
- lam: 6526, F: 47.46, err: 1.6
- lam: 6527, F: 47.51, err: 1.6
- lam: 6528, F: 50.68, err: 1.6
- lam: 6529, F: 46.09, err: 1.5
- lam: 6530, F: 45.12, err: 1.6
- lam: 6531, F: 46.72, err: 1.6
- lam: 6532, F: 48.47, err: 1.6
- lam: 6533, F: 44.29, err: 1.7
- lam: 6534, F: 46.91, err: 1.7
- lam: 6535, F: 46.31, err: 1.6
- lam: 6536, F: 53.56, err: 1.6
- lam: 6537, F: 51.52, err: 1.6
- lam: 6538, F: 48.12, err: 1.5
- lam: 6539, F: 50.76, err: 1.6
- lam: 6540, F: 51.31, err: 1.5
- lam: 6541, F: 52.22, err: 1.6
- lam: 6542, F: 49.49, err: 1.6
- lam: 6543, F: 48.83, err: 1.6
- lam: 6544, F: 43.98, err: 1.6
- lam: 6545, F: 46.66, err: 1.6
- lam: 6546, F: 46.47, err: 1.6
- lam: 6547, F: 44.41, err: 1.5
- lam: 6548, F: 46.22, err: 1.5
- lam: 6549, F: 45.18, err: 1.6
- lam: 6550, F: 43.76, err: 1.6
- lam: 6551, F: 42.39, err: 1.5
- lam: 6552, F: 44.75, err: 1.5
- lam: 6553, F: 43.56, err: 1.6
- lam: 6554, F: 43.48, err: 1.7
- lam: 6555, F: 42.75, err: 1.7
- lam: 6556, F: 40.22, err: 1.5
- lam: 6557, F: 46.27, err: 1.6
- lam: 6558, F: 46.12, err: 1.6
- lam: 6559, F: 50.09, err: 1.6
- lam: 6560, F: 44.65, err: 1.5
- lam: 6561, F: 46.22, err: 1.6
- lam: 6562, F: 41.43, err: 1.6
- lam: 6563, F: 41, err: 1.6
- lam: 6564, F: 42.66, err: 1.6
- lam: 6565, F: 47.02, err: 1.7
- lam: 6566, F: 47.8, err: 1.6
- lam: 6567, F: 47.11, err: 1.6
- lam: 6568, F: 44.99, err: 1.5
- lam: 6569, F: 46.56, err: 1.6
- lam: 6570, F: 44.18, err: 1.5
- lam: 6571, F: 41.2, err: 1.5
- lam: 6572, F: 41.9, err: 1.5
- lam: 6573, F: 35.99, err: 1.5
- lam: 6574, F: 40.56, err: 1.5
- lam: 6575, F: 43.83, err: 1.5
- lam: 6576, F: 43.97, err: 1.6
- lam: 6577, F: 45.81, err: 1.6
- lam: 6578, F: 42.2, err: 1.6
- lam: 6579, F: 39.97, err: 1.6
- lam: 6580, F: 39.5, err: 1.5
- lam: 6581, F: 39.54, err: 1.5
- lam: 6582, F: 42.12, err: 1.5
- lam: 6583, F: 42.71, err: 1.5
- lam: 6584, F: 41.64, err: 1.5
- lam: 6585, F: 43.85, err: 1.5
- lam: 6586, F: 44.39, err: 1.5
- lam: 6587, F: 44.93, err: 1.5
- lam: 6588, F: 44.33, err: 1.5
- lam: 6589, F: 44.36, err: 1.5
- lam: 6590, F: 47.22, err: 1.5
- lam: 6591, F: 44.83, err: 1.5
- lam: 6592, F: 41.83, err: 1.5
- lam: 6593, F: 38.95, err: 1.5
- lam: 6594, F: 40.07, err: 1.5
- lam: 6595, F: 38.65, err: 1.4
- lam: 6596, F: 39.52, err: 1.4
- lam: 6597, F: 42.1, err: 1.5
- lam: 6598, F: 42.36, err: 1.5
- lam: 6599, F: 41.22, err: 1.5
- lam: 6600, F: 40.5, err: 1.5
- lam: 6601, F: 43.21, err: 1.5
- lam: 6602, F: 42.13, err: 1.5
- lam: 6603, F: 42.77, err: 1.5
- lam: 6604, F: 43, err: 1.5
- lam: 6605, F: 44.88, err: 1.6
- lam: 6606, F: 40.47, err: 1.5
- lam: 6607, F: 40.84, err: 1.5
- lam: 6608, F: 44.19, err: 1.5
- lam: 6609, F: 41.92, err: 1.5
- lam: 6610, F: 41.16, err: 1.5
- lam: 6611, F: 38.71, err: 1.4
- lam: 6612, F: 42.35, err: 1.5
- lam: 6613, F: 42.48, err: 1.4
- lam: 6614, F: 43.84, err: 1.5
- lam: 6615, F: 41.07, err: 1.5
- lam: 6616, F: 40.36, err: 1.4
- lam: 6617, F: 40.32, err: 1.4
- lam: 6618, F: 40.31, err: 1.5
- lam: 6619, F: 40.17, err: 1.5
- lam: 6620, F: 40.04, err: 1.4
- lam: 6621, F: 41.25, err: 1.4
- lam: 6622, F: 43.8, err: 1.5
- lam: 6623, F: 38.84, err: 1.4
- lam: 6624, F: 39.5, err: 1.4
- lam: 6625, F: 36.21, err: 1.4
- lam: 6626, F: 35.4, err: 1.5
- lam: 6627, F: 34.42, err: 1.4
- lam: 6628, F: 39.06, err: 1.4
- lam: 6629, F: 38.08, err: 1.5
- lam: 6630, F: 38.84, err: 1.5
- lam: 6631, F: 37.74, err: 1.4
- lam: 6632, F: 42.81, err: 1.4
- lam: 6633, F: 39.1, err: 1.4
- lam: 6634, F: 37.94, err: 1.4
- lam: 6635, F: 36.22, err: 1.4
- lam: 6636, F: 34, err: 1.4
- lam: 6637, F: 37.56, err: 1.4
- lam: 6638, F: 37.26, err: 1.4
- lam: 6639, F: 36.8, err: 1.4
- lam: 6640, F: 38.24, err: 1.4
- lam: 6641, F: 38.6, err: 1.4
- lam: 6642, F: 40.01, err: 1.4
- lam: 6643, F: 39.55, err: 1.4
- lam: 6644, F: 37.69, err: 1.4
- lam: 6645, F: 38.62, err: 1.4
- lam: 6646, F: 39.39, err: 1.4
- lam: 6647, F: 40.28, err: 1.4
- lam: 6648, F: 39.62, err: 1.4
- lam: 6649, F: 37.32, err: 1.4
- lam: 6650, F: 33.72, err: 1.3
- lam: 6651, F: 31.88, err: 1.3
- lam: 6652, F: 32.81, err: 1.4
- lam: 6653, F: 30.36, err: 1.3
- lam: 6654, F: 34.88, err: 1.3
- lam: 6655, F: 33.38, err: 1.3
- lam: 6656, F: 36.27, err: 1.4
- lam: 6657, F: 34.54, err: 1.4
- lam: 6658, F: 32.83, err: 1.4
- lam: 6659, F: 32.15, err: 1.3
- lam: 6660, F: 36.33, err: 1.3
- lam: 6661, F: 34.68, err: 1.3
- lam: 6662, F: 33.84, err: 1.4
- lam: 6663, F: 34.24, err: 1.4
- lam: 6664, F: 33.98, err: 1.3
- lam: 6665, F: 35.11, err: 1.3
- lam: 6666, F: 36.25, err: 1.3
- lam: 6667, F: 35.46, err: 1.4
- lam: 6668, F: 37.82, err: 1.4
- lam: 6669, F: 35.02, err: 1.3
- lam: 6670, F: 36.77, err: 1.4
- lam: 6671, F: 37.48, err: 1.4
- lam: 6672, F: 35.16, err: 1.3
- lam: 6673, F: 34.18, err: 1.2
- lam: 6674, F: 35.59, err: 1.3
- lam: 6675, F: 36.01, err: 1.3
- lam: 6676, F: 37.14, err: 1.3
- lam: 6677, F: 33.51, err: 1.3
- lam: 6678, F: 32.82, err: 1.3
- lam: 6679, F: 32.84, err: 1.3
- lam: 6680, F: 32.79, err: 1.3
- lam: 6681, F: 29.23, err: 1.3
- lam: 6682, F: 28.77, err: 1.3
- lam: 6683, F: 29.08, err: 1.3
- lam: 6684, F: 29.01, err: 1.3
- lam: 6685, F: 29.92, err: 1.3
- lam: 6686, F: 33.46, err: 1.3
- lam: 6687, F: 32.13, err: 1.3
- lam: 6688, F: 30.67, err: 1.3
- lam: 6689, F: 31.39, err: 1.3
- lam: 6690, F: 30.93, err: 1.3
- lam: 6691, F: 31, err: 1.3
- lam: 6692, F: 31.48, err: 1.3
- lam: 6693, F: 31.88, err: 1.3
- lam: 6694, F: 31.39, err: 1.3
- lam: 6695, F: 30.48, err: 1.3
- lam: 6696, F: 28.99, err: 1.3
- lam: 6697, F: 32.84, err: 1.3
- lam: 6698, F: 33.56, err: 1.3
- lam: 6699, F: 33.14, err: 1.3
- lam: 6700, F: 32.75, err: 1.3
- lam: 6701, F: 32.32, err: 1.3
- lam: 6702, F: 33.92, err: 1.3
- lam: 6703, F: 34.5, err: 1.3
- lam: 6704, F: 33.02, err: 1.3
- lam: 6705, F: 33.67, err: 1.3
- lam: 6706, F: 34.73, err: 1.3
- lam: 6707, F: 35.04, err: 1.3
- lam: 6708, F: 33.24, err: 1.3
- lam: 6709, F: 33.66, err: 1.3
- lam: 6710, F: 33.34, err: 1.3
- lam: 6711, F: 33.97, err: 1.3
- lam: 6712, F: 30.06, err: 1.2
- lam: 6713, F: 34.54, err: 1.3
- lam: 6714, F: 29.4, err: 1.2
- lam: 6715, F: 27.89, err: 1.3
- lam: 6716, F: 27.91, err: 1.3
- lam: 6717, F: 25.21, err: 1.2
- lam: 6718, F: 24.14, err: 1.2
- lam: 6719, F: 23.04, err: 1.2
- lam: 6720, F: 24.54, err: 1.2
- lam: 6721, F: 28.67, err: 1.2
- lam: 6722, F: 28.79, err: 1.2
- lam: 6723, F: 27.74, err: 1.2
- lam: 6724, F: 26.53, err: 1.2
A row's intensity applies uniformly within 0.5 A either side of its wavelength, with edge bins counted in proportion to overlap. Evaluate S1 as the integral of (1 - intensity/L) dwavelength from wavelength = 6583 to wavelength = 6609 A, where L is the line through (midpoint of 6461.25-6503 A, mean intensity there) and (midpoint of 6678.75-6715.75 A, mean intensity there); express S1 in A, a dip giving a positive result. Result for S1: -4.4 A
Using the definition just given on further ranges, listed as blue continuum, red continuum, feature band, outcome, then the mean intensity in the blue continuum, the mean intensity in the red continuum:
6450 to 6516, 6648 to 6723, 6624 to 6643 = -1.5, 42.2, 32.5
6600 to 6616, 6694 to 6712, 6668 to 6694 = 1.7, 42.1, 33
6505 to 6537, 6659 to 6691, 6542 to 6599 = -1.8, 46.3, 33.5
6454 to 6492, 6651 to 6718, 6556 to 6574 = -2.9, 42.2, 32.8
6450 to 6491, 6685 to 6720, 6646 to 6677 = -1.9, 42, 31.3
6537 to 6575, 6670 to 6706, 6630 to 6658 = 0.0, 45.2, 32.6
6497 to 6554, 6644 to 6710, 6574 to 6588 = -0.4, 45.9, 33.7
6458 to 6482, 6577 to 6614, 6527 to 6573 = -4.0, 42.6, 42.2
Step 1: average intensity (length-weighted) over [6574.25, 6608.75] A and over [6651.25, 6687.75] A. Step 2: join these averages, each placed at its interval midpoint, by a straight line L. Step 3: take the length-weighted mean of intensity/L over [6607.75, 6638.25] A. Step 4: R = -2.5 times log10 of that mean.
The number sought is -0.02 mag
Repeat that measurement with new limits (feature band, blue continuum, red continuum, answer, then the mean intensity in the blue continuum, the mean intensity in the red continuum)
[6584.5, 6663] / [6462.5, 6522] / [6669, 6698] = -0.10 mag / 42.7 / 32.5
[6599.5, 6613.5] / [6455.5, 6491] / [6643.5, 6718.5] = -0.16 mag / 42.1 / 33.3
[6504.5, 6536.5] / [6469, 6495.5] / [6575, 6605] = -0.11 mag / 41.6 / 42.4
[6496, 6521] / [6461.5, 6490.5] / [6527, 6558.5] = 0.00 mag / 42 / 46.7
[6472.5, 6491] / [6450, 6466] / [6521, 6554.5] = 0.01 mag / 41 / 46.8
